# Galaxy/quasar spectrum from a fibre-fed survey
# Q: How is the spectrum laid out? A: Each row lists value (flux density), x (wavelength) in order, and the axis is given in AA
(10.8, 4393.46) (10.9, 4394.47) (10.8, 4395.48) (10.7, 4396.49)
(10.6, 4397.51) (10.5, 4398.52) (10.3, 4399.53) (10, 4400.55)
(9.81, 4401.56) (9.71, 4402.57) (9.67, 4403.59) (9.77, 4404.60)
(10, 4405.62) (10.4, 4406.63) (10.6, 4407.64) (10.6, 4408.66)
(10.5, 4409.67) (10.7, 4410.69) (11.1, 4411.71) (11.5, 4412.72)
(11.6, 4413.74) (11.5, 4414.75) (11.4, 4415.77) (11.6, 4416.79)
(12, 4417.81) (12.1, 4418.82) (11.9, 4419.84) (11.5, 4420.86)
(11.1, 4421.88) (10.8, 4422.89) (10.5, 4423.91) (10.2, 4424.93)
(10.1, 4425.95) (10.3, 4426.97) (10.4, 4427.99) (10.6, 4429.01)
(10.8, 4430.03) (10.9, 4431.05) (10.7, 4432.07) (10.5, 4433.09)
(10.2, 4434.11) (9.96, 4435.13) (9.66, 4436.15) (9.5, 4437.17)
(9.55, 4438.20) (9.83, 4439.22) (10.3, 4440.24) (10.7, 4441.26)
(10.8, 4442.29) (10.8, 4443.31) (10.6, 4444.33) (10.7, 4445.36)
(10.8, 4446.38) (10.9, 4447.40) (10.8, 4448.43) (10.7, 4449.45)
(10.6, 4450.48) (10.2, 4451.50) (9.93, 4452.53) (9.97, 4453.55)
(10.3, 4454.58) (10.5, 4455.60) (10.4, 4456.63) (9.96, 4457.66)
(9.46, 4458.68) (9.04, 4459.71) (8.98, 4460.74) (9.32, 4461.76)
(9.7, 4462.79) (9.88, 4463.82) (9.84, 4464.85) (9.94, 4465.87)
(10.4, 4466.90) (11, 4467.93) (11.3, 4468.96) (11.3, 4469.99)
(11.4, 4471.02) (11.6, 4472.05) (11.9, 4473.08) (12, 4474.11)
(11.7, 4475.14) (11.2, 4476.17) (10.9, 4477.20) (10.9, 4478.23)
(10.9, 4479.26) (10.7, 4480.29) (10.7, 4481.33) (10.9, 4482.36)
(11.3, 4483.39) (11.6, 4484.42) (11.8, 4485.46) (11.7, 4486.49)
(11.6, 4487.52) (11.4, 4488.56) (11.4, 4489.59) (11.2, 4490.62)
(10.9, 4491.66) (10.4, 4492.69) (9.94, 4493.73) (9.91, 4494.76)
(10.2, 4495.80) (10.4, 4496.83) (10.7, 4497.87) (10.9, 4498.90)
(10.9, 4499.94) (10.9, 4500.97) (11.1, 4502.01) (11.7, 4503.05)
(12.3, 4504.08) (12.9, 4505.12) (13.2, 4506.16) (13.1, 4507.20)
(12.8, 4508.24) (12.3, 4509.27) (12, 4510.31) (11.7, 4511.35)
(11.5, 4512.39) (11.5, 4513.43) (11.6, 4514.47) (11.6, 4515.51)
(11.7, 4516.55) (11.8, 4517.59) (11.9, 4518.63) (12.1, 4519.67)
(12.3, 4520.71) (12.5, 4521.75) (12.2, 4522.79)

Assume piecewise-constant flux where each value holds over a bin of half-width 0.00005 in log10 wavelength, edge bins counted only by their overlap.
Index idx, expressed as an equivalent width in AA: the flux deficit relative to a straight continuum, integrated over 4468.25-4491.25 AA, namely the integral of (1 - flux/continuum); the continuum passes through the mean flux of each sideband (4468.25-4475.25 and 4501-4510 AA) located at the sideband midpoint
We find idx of 0.82 AA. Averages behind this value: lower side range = 11.6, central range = 11.3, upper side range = 12.3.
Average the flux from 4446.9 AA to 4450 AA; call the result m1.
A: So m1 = 10.8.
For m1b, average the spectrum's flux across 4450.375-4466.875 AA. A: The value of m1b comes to 9.88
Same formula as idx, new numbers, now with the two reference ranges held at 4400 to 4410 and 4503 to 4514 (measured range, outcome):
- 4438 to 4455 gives 0.8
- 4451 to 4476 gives 2.0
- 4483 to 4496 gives 0.9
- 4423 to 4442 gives 0.7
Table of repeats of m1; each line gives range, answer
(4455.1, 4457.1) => 10.4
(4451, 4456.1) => 10.2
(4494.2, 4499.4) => 10.4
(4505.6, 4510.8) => 12.7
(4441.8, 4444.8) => 10.8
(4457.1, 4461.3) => 9.38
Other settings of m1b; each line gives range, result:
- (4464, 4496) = 11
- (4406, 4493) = 10.7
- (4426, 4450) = 10.4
